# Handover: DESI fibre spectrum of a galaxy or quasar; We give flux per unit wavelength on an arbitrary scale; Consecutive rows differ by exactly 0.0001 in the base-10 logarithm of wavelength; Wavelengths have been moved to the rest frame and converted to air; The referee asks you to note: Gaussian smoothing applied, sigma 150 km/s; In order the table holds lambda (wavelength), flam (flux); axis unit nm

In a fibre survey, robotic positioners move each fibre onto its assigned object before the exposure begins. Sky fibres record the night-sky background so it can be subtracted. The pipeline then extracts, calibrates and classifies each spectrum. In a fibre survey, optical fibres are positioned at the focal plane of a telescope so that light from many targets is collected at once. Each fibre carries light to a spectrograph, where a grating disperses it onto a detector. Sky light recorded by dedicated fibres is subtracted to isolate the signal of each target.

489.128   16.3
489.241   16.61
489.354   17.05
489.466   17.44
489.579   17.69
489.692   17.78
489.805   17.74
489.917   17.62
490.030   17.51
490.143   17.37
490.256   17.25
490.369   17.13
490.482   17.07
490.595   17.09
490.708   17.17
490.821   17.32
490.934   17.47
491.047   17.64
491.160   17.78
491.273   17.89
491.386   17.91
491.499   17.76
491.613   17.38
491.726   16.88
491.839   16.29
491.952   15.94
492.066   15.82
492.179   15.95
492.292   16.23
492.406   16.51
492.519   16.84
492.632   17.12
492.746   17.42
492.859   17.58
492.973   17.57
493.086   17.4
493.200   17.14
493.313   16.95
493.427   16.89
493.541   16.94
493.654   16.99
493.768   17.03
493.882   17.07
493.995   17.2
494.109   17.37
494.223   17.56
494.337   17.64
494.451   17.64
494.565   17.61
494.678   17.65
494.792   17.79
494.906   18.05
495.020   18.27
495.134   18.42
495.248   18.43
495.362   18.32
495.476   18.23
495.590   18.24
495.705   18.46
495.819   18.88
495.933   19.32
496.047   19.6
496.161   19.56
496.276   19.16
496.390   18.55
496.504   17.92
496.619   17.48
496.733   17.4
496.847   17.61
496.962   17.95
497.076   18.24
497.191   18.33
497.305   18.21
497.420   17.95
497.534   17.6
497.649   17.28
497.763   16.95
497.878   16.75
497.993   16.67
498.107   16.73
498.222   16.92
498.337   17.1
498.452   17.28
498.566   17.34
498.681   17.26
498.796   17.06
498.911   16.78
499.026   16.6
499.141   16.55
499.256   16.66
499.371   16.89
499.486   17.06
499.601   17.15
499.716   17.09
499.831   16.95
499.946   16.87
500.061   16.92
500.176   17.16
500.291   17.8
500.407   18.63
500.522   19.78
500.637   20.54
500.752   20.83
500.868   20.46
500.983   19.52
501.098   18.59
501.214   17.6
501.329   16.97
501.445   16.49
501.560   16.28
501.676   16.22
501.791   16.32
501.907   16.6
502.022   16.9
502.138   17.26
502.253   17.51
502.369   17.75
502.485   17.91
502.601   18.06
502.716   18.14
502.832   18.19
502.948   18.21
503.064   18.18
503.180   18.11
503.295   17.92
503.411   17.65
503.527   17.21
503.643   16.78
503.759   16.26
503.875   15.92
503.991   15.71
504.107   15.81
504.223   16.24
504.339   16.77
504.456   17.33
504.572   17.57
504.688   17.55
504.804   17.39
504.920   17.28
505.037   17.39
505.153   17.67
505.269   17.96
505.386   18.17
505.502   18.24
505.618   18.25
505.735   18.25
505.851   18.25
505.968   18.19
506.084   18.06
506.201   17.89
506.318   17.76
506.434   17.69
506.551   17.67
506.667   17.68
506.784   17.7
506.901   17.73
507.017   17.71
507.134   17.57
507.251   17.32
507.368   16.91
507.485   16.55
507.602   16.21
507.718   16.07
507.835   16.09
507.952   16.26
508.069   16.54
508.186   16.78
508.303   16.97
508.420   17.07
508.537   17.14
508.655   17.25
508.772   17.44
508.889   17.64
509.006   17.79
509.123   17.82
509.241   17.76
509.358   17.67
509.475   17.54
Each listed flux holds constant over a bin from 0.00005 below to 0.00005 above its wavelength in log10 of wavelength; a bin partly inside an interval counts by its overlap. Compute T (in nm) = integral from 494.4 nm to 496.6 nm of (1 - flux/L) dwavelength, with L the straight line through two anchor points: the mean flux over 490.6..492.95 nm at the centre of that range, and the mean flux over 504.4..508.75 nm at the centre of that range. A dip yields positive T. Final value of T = -0.16 nm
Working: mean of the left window 17.1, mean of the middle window 18.4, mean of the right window 17.4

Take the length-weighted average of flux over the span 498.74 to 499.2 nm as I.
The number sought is 16.7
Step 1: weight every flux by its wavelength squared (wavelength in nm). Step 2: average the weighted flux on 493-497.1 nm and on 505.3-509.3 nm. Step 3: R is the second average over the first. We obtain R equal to 1.02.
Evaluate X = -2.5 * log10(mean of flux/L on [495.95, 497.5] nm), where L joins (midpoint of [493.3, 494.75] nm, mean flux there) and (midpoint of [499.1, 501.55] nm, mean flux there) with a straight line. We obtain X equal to -0.05 mag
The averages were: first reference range 17.3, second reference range 17.9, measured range 18.3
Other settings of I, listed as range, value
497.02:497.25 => 18.3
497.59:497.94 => 17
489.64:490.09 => 17.7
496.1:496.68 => 18.5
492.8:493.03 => 17.6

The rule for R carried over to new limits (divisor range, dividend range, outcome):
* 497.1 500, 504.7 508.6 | 1.05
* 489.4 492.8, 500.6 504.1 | 1.07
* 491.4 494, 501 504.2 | 1.06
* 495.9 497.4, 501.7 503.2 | 0.98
